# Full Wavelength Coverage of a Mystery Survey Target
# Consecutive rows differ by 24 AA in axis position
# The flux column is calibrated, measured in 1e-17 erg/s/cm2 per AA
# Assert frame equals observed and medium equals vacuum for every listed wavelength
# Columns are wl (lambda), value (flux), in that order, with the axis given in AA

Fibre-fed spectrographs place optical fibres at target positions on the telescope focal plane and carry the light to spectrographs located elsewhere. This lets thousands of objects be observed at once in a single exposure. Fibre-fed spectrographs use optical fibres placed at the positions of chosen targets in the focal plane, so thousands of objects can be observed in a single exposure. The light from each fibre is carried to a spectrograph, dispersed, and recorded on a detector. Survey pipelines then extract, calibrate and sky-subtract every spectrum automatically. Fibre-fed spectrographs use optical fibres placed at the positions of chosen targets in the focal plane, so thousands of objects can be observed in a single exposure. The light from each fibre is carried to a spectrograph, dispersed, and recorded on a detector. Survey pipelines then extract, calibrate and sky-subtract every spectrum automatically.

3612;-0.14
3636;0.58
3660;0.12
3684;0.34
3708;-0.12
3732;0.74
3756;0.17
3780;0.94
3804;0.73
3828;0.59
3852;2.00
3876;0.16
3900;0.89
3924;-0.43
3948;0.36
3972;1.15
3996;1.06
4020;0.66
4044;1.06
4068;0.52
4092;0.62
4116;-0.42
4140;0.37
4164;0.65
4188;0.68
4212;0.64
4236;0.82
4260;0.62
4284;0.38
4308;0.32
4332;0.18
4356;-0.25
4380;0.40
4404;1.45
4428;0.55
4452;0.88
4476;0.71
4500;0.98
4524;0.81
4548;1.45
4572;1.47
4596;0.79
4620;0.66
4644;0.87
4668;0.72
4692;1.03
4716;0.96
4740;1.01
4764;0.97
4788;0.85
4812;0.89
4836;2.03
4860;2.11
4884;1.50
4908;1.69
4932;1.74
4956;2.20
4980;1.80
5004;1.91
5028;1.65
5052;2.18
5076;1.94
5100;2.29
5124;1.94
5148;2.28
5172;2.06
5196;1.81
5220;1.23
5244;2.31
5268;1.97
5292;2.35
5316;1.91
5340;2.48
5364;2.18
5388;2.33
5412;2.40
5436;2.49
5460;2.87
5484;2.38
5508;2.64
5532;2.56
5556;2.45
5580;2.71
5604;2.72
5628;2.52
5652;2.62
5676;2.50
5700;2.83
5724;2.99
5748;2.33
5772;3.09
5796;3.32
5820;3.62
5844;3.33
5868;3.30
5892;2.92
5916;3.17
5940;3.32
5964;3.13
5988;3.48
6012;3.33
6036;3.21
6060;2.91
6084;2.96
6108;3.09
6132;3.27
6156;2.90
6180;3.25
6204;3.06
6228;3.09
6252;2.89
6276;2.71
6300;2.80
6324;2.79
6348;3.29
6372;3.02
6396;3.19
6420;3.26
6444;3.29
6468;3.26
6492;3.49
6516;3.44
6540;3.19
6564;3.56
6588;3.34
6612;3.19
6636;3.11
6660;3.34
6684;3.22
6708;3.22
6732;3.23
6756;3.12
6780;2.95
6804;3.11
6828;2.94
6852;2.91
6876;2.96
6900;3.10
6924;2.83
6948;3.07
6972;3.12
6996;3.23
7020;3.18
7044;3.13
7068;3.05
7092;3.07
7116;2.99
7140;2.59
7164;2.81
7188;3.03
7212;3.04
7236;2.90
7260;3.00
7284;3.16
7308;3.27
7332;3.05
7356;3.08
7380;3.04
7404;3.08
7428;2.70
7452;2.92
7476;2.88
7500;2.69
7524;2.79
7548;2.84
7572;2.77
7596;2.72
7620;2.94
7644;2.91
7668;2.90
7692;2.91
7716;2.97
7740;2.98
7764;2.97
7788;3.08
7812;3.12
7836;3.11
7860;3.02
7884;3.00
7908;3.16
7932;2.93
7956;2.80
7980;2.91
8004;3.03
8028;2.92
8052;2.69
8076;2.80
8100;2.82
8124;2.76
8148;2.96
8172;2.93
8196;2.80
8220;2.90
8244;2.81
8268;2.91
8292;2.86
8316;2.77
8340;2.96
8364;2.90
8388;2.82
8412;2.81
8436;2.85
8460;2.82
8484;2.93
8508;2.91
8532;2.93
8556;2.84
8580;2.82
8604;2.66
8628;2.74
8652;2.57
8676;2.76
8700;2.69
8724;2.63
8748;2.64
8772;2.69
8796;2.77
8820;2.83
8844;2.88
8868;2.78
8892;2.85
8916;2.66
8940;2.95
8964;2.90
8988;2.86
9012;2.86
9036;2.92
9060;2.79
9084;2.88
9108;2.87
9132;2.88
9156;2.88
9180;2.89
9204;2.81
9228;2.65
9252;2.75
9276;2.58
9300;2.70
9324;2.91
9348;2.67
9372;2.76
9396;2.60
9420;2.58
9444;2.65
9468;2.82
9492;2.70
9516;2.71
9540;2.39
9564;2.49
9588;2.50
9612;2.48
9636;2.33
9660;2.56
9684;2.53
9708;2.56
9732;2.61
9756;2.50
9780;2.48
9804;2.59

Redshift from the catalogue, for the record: 0.211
